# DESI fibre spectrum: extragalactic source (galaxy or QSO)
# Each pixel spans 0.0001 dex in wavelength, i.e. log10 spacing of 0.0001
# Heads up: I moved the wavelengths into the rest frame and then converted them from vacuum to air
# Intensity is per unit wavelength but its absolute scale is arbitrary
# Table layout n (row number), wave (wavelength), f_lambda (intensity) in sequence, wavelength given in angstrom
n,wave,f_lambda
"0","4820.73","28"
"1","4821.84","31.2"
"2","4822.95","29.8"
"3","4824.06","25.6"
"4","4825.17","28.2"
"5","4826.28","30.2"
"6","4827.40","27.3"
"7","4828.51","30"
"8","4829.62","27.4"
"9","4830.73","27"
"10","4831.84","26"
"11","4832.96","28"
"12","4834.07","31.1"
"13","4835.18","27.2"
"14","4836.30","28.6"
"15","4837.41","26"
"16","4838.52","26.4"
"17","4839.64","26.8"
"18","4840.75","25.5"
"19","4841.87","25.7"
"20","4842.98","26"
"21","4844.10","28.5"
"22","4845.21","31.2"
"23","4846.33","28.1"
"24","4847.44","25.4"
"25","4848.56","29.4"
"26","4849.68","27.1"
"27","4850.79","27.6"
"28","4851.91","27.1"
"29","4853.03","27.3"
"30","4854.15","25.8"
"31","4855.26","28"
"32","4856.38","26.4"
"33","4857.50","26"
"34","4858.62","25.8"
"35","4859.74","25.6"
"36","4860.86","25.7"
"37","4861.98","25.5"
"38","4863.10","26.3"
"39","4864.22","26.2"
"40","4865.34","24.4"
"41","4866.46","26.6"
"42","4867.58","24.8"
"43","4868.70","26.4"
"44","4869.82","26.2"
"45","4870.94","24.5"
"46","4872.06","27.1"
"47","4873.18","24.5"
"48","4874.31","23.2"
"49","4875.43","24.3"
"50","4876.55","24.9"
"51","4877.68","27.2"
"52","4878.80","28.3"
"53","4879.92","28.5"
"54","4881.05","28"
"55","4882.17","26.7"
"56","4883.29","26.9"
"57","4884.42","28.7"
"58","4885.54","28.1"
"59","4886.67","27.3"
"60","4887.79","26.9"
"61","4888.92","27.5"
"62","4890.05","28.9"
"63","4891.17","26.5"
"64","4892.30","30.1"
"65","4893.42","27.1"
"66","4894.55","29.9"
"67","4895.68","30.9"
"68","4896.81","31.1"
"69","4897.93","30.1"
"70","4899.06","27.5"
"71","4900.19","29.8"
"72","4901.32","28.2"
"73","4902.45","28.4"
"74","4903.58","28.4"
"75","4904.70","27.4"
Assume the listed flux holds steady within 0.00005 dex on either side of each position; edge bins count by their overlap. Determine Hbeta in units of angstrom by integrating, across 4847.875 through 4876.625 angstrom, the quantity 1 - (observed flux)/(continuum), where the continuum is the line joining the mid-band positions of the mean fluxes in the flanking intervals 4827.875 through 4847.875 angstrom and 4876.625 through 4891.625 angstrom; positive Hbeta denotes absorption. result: 1.6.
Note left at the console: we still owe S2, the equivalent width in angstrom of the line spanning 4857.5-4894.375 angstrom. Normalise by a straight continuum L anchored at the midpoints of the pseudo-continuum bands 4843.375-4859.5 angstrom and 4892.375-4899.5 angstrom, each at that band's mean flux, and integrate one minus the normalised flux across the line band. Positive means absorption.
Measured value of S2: 2.6 angstrom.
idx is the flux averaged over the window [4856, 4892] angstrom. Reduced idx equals 26.4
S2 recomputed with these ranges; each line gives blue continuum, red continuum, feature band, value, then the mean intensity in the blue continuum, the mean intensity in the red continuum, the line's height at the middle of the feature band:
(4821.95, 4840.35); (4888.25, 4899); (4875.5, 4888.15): 0.7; 27.9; 29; 28.8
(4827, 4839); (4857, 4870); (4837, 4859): -0.2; 27.8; 25.8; 26.8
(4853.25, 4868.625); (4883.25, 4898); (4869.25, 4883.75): 0.6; 26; 28.6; 27.3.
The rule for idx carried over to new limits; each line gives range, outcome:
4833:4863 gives 27.1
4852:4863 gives 26.3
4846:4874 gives 26.3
